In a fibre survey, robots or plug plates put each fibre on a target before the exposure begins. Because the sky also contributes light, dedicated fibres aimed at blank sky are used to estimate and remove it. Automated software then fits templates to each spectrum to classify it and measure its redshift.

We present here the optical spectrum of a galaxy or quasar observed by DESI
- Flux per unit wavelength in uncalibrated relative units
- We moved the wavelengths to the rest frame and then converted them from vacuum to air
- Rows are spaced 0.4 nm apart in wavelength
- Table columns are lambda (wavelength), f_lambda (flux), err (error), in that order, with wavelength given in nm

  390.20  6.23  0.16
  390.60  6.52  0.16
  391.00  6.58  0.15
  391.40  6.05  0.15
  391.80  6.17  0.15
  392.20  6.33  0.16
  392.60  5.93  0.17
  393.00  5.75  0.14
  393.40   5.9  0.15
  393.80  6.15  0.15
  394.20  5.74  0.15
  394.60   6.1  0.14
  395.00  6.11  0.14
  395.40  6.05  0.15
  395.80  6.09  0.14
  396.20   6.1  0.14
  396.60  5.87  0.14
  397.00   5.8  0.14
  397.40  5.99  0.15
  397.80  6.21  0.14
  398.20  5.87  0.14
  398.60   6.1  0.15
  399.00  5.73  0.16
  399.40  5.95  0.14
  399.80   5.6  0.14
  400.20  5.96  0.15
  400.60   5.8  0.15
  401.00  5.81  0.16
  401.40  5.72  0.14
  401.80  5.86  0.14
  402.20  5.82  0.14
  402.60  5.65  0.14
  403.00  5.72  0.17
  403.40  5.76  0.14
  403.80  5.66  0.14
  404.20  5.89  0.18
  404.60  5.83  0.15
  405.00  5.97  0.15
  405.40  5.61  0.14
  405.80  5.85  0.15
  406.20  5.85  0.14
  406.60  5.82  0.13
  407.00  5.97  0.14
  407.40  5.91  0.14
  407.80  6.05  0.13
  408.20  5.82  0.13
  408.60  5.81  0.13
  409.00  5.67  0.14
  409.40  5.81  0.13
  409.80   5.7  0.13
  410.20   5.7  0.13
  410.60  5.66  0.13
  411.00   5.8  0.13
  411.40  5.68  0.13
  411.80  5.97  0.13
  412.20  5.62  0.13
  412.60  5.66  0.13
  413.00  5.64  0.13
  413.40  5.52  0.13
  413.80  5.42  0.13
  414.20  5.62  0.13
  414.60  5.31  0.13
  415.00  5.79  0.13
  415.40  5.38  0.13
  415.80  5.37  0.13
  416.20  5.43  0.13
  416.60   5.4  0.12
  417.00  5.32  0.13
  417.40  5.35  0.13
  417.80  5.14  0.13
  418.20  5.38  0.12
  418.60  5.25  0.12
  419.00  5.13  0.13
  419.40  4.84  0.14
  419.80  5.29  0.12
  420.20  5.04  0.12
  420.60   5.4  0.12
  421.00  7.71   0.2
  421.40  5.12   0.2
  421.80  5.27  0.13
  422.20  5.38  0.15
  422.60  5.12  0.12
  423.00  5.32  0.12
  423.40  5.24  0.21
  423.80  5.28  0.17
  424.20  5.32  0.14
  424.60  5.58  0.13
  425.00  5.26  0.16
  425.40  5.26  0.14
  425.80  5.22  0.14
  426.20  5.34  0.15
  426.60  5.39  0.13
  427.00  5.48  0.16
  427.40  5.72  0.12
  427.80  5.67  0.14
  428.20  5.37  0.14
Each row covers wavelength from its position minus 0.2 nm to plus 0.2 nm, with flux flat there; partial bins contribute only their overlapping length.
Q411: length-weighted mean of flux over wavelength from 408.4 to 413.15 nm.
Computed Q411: 5.73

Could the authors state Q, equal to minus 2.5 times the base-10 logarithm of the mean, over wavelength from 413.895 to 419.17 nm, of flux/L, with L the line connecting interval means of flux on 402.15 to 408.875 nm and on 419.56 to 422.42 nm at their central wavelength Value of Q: 0.055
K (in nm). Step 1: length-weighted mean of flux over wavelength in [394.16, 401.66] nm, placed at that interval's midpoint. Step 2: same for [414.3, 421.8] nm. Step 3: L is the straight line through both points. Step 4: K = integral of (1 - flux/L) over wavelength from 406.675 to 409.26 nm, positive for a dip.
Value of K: -0.087 nm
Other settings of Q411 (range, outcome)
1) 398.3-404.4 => 5.8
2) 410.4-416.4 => 5.59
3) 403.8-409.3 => 5.84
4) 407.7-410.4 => 5.78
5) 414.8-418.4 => 5.4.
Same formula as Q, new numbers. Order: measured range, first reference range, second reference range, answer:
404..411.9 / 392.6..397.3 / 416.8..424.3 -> -0.029 mag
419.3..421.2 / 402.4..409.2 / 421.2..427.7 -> -0.050 mag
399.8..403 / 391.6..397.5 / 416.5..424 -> 0.009 mag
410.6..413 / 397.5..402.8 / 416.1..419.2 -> -0.048 mag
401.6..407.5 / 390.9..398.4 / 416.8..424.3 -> -0.006 mag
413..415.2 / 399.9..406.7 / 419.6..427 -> 0.010 mag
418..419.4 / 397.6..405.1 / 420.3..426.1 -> 0.068 mag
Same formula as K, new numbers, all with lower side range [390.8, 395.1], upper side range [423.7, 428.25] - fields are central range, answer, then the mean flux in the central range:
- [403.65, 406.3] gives 0.010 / 5.81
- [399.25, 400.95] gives 0.031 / 5.82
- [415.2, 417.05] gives 0.074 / 5.38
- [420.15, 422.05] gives -0.084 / 5.75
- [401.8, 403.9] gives 0.049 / 5.74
